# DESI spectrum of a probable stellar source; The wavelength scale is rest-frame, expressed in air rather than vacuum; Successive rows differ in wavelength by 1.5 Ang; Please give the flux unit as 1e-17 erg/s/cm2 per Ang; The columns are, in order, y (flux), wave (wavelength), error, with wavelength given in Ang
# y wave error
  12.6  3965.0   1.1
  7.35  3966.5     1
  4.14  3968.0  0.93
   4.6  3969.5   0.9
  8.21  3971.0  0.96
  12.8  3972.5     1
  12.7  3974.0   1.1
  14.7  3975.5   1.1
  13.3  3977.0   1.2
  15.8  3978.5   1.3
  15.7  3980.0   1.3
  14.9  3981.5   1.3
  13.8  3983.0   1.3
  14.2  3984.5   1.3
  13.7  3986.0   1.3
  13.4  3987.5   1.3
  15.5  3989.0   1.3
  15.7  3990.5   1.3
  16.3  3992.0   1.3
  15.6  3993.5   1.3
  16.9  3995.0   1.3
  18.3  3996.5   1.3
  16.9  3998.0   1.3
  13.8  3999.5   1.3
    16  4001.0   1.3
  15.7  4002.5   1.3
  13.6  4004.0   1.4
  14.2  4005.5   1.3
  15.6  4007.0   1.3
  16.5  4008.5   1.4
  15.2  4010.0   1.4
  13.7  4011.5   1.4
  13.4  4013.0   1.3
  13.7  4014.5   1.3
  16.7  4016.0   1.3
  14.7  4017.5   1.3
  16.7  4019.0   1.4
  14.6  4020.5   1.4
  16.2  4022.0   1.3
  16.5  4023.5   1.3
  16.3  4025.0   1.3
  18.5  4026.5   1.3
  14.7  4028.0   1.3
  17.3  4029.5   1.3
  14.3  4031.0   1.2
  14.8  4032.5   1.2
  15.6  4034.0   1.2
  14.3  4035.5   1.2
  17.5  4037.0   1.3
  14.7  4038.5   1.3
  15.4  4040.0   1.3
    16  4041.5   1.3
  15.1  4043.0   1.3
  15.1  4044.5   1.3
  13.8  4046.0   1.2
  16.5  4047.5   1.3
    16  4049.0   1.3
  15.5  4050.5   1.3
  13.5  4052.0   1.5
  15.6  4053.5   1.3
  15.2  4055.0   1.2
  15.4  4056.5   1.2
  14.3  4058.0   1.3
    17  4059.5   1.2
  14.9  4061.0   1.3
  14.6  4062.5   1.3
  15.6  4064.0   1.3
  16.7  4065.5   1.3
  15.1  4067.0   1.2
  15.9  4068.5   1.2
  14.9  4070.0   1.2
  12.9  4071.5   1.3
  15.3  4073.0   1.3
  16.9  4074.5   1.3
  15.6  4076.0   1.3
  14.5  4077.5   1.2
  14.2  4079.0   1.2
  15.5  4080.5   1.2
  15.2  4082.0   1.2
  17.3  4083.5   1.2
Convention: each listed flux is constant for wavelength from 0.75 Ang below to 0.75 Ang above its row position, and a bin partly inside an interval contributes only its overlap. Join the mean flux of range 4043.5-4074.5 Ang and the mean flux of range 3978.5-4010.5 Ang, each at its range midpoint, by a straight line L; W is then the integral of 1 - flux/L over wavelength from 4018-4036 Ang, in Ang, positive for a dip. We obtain -0.6 Ang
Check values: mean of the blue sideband 15.3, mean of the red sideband 15.2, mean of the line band 15.8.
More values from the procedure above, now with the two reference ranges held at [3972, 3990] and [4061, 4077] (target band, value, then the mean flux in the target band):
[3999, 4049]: -2.04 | 15.4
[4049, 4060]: -0.06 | 15.2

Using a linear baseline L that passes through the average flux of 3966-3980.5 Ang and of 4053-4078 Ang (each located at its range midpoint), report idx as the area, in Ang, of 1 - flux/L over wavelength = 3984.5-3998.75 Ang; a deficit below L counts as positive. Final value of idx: -4.7 Ang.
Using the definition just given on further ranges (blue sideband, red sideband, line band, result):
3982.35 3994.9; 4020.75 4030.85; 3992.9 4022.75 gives 0.44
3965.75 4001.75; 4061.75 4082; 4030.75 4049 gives -0.90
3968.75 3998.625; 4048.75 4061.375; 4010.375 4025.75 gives -0.60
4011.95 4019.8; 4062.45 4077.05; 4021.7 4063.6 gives -0.94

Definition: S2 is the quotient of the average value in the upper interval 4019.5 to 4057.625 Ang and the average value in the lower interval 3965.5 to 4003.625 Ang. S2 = 1.1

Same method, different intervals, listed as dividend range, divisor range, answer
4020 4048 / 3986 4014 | 1.02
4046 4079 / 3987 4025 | 0.99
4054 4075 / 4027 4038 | 0.99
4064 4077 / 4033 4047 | 1.01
